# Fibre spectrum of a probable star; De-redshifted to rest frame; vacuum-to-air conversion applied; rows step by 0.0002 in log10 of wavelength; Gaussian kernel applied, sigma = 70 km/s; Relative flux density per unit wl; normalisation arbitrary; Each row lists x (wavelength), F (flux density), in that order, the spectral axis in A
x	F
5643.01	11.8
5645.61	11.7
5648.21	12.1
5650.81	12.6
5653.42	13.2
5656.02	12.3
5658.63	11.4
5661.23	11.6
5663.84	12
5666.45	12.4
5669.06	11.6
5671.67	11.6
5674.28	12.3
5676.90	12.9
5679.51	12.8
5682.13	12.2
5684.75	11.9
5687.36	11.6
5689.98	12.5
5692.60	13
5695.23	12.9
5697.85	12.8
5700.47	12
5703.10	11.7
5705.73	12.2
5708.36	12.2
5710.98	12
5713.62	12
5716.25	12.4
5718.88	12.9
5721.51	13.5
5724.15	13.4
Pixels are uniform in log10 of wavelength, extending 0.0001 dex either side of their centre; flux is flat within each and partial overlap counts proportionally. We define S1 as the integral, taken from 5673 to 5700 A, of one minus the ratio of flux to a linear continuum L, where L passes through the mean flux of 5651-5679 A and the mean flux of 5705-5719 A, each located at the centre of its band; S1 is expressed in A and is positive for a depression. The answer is -0.6 A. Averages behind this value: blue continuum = 12.2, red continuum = 12.2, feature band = 12.5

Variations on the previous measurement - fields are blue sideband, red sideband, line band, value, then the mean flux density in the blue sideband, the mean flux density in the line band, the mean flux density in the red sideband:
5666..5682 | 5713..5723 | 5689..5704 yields 0.0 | 12.3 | 12.5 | 12.8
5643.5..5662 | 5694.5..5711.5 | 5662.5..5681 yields -0.1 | 12.1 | 12.2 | 12.3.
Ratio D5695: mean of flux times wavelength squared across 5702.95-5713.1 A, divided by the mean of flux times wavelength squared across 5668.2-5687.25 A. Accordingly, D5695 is 1.0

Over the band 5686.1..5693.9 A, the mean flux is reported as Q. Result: 12.4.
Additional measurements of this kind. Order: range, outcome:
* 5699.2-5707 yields 12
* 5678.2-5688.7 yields 12.1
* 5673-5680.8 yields 12.7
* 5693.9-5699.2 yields 12.8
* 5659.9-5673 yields 11.8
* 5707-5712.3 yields 12.1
